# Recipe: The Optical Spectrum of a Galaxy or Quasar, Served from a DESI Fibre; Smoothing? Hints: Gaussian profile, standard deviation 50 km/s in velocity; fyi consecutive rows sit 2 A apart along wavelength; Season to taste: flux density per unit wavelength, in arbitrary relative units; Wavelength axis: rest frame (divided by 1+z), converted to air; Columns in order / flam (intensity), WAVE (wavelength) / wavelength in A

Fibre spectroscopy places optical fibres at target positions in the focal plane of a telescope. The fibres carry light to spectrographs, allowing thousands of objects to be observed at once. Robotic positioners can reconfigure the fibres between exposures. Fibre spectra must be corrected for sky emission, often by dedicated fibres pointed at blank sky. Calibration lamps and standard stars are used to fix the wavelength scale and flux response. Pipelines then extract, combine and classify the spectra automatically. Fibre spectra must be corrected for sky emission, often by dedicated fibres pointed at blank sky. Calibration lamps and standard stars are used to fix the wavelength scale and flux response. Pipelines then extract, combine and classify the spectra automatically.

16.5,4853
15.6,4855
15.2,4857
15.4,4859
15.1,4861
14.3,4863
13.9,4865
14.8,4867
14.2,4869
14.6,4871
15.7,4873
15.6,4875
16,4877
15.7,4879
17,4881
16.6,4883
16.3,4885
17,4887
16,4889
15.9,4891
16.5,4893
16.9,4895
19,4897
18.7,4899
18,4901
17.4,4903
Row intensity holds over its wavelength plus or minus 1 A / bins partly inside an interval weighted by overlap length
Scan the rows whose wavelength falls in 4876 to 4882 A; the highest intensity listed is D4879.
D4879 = 17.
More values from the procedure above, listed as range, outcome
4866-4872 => 14.8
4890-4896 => 16.9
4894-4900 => 19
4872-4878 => 16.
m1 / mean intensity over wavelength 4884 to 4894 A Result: 16.3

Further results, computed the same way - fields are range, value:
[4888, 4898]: 16.9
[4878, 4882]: 16.4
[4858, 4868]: 14.7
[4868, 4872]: 14.4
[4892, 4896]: 16.7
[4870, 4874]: 15.1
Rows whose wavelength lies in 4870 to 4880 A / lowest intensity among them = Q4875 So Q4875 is 14.6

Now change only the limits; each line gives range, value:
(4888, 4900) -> 15.9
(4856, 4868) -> 13.9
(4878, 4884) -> 15.7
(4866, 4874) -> 14.2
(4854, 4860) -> 15.2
